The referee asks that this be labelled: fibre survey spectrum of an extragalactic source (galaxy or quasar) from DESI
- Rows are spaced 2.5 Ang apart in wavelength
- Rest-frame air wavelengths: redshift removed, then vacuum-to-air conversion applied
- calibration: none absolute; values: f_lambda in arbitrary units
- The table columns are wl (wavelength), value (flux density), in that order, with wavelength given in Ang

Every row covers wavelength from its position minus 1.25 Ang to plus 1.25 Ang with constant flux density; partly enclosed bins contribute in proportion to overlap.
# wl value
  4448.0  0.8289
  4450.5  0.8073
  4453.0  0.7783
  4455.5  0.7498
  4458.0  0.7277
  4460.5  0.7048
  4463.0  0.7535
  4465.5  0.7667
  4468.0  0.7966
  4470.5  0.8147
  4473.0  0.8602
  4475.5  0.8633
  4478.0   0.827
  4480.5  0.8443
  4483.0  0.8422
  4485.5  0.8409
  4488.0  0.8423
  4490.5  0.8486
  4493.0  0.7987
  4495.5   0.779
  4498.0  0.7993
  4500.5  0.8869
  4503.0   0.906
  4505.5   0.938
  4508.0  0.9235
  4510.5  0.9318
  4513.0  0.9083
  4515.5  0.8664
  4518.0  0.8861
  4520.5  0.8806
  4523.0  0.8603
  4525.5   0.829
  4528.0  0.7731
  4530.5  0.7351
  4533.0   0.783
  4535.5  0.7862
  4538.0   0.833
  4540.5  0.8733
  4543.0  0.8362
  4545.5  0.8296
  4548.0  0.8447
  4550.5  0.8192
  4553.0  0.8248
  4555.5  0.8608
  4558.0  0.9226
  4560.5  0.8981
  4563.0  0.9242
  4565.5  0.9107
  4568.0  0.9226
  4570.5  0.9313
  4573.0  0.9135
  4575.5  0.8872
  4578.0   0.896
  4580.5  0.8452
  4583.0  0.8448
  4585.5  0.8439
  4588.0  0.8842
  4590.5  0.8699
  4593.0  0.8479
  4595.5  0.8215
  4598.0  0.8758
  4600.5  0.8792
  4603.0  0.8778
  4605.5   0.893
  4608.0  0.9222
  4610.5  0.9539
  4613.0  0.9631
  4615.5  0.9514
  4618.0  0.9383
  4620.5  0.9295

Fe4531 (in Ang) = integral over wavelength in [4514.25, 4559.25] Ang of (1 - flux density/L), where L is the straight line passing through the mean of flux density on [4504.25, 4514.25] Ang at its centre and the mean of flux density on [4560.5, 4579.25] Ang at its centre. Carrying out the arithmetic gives 4.1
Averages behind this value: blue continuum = 0.925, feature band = 0.836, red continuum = 0.911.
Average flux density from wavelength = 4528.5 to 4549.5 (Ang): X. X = 0.814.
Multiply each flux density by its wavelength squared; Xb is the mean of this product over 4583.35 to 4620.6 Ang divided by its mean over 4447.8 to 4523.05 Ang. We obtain 1.1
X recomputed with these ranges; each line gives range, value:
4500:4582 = 0.868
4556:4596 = 0.886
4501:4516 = 0.913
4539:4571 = 0.875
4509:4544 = 0.842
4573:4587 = 0.868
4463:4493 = 0.827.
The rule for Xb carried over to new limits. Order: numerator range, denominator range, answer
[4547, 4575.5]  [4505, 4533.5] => 1.05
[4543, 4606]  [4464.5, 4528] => 1.06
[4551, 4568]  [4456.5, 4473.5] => 1.20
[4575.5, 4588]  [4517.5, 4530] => 1.06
